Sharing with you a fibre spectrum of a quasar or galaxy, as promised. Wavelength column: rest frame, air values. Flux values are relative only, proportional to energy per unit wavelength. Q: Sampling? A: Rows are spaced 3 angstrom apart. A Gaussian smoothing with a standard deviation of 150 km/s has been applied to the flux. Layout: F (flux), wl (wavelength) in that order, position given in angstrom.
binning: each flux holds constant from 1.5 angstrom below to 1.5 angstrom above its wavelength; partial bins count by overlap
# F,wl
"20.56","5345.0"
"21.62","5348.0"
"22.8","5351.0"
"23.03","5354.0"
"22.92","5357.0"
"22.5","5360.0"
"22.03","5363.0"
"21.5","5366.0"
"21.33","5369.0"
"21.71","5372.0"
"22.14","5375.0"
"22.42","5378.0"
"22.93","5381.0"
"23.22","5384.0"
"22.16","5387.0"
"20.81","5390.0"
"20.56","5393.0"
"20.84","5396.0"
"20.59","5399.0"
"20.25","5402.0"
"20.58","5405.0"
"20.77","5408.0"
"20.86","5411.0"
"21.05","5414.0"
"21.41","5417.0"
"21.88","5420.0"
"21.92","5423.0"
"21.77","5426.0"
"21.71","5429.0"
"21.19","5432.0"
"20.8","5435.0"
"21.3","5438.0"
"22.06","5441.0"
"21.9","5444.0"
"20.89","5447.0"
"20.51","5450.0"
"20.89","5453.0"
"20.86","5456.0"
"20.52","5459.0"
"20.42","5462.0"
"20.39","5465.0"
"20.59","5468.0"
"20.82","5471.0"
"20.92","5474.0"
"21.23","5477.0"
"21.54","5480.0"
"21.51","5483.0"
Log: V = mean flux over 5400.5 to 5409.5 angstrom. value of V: 20.5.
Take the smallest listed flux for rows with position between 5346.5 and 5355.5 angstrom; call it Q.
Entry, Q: 21.62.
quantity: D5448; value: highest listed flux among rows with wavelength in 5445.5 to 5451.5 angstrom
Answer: 20.89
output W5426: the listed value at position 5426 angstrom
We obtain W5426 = 21.77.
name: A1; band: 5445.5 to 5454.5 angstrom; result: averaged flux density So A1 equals 20.8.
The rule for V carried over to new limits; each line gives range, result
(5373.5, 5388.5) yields 22.6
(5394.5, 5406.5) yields 20.6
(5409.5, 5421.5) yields 21.3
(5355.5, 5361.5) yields 22.7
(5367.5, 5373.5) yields 21.5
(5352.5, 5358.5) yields 23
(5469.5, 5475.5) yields 20.9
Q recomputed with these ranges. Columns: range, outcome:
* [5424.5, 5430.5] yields 21.71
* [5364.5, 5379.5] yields 21.33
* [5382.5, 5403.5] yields 20.25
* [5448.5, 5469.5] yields 20.39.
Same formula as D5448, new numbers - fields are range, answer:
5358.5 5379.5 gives 22.5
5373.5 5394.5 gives 23.22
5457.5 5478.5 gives 21.23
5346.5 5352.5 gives 22.8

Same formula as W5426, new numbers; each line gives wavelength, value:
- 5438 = 21.3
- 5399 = 20.59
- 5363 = 22.03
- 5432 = 21.19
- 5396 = 20.84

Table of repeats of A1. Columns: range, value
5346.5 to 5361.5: 22.6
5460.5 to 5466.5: 20.4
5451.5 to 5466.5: 20.6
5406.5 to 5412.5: 20.8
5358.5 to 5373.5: 21.8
